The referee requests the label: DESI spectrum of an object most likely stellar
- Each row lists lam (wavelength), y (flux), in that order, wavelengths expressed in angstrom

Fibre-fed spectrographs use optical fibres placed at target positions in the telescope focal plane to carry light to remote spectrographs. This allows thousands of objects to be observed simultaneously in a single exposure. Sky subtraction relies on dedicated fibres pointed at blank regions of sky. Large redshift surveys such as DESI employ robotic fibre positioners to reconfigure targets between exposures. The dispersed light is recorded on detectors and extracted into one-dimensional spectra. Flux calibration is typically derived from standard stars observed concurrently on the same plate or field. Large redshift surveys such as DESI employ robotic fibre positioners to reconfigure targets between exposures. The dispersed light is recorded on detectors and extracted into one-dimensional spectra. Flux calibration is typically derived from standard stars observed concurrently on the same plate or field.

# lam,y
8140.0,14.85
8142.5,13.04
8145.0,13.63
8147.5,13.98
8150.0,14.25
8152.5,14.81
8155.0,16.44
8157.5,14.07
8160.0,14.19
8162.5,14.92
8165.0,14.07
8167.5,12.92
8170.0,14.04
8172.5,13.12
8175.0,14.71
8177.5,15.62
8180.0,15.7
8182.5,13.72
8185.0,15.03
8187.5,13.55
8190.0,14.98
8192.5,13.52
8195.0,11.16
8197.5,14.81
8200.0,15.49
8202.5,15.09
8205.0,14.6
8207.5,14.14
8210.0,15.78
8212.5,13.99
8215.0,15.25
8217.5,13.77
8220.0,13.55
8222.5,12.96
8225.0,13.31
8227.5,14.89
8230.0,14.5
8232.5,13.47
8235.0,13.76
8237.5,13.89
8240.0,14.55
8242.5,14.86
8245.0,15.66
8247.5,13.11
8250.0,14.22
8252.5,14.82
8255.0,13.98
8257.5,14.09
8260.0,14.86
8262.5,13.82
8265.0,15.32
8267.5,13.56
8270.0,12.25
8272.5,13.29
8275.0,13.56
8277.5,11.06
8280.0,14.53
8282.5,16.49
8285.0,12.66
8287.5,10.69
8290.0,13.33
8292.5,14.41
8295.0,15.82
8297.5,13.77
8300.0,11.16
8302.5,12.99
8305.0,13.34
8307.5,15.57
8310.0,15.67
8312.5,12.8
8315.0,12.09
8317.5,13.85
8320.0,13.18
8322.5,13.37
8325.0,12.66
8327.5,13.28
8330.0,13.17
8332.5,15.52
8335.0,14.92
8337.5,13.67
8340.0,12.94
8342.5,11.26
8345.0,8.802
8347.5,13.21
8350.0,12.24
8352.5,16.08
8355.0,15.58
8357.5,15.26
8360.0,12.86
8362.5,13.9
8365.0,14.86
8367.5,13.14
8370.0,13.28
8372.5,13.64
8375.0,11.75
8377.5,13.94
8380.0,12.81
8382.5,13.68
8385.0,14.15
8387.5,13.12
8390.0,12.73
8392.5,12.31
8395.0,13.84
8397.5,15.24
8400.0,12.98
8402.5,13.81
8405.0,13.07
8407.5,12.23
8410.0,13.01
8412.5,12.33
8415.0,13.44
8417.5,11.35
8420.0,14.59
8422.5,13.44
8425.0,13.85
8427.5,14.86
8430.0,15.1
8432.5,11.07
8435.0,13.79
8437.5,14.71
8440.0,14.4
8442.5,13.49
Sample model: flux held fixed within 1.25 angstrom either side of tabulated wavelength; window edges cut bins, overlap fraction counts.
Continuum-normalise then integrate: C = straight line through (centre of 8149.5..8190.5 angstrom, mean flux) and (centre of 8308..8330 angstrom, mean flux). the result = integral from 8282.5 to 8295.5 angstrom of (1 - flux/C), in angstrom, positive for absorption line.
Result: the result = 0.09 angstrom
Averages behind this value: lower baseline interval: 14.5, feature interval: 13.5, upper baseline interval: 13.4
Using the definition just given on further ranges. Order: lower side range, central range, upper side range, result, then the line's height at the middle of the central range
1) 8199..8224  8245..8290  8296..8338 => 0.92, 14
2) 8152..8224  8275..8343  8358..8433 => 1.32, 13.8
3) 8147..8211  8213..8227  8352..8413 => 0.40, 14.2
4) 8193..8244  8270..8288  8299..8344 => 0.66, 13.7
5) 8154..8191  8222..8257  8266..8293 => -1.20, 13.7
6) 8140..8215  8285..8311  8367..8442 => 0.43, 13.8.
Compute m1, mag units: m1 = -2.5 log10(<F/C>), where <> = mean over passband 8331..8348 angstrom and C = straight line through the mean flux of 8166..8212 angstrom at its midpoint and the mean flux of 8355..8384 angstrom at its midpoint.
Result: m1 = 0.07 mag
